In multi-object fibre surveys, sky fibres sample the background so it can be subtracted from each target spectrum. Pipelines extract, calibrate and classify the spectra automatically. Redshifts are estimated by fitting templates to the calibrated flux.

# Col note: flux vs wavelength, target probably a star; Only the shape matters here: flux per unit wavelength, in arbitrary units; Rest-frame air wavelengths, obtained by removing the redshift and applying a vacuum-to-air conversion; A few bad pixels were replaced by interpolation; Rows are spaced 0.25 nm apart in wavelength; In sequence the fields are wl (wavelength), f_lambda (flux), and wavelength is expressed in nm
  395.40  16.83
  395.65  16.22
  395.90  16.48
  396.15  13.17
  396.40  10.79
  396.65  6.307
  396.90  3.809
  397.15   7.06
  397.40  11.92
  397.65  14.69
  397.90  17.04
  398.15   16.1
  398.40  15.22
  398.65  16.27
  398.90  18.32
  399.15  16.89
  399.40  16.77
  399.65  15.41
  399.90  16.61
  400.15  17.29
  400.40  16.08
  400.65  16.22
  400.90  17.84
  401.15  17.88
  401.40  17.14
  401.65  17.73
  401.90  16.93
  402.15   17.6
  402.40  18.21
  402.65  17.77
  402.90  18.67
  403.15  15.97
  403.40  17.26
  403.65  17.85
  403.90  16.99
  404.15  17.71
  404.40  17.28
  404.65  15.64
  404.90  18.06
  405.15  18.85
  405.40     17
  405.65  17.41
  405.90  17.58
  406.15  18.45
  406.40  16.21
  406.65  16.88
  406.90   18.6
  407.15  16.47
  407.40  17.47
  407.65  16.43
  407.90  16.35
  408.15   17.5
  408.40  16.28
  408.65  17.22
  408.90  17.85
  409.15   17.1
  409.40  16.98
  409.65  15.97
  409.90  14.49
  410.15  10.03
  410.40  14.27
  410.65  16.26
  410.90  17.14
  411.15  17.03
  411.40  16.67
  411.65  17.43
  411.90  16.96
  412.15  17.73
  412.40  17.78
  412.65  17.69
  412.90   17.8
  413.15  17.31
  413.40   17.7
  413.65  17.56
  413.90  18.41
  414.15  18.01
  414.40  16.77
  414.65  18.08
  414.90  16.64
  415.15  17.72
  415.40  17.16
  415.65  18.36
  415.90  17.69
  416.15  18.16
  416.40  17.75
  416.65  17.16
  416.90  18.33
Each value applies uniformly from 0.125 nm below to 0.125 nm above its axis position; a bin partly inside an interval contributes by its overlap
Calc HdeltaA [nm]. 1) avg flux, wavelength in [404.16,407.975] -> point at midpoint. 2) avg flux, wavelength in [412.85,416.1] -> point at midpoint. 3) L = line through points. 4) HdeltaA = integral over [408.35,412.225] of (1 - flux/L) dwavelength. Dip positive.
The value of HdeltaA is 0.28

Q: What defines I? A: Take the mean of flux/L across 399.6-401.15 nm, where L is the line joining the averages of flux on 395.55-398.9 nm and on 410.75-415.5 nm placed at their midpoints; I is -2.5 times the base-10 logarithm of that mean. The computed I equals -0.21 mag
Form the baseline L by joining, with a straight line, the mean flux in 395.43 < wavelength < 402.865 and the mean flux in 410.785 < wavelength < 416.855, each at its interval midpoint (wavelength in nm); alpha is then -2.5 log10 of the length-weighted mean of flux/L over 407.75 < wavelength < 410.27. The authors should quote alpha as 0.05 mag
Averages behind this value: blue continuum 15.2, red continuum 17.5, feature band 16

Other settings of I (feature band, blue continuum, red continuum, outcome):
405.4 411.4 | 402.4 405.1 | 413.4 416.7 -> 0.06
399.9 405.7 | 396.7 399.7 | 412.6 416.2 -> -0.16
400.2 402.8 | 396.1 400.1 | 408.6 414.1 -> -0.20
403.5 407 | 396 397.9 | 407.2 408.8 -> -0.15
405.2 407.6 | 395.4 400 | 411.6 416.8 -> -0.10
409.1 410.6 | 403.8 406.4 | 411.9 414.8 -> 0.19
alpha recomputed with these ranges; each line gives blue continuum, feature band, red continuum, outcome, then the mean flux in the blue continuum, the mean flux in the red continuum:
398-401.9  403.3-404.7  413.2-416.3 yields -0.01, 16.8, 17.7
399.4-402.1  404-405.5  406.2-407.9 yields -0.03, 16.9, 17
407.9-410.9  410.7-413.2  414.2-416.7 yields -0.05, 15.9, 17.6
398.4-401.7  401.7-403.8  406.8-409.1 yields -0.04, 16.9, 17.1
